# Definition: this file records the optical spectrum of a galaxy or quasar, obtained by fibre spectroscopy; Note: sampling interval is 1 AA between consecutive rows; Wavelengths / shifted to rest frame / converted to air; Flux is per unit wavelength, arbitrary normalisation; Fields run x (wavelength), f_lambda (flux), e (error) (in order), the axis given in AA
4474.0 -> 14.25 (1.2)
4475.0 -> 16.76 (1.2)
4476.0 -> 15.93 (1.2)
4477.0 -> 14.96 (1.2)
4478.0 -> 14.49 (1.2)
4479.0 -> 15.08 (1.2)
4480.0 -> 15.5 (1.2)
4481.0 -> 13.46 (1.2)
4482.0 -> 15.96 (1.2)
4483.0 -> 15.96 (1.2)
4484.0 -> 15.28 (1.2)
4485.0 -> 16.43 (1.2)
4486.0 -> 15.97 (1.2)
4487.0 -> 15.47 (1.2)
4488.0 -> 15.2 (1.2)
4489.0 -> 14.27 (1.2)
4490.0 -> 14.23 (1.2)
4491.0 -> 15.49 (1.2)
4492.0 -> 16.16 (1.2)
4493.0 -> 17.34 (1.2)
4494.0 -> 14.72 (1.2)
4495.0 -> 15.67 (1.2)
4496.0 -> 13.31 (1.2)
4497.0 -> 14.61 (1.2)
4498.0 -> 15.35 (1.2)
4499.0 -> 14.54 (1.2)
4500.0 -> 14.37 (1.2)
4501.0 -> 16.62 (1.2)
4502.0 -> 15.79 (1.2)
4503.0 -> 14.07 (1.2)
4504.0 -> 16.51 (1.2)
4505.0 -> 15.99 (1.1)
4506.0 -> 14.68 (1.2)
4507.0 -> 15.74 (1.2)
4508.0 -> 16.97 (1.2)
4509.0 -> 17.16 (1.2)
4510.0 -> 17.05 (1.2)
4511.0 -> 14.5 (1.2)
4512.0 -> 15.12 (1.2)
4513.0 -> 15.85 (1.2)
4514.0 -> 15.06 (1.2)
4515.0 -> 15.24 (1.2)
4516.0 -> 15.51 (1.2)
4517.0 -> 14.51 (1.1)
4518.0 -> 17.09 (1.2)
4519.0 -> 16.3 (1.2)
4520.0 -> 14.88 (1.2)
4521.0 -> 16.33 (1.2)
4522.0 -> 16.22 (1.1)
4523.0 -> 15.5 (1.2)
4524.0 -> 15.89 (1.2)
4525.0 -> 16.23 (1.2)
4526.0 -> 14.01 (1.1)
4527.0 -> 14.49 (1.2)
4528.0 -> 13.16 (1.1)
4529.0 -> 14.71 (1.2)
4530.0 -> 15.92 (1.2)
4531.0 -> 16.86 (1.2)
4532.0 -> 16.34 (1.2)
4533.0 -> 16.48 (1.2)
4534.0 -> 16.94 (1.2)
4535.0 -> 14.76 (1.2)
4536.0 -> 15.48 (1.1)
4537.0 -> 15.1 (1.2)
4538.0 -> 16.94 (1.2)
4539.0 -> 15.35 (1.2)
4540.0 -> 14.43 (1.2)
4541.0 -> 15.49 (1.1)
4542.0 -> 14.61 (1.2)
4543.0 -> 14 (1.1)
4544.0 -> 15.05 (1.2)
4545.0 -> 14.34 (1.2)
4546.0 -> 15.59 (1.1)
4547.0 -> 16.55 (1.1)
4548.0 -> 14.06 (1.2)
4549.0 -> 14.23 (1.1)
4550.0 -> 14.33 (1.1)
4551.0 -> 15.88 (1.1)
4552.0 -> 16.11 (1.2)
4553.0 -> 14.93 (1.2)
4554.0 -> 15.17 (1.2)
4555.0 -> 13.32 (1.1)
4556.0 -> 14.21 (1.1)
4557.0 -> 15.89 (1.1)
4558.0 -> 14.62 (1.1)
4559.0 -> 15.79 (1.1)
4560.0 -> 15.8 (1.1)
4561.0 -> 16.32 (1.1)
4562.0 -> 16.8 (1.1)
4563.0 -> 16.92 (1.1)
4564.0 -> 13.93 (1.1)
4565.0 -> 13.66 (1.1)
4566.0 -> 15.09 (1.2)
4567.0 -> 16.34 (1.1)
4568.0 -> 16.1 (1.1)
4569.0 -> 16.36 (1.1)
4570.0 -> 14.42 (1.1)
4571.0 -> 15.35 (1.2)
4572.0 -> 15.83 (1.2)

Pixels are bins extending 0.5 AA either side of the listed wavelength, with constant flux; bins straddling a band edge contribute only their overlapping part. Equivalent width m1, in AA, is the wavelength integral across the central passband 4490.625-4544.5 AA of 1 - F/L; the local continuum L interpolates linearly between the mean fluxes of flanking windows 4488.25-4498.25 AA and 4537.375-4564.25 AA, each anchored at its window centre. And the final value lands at -1.2 AA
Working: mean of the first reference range 15.1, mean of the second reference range 15.2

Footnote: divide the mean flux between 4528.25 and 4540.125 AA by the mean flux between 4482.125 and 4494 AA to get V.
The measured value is 1.01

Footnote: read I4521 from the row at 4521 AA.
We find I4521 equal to 16.33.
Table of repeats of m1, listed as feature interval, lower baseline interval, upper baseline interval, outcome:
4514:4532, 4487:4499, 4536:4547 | -0.39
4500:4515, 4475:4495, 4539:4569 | -0.39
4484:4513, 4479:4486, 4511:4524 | 0.07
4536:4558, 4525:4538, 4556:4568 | 0.65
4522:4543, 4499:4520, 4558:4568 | 0.29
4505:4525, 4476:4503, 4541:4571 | -0.75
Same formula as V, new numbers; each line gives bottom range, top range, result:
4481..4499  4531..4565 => 1.00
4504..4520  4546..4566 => 0.96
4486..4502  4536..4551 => 0.99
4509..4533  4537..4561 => 0.97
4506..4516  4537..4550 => 0.95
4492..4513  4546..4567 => 0.98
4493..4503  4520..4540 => 1.03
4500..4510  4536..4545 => 0.95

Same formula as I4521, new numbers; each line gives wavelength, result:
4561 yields 16.32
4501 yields 16.62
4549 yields 14.23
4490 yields 14.23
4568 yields 16.1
